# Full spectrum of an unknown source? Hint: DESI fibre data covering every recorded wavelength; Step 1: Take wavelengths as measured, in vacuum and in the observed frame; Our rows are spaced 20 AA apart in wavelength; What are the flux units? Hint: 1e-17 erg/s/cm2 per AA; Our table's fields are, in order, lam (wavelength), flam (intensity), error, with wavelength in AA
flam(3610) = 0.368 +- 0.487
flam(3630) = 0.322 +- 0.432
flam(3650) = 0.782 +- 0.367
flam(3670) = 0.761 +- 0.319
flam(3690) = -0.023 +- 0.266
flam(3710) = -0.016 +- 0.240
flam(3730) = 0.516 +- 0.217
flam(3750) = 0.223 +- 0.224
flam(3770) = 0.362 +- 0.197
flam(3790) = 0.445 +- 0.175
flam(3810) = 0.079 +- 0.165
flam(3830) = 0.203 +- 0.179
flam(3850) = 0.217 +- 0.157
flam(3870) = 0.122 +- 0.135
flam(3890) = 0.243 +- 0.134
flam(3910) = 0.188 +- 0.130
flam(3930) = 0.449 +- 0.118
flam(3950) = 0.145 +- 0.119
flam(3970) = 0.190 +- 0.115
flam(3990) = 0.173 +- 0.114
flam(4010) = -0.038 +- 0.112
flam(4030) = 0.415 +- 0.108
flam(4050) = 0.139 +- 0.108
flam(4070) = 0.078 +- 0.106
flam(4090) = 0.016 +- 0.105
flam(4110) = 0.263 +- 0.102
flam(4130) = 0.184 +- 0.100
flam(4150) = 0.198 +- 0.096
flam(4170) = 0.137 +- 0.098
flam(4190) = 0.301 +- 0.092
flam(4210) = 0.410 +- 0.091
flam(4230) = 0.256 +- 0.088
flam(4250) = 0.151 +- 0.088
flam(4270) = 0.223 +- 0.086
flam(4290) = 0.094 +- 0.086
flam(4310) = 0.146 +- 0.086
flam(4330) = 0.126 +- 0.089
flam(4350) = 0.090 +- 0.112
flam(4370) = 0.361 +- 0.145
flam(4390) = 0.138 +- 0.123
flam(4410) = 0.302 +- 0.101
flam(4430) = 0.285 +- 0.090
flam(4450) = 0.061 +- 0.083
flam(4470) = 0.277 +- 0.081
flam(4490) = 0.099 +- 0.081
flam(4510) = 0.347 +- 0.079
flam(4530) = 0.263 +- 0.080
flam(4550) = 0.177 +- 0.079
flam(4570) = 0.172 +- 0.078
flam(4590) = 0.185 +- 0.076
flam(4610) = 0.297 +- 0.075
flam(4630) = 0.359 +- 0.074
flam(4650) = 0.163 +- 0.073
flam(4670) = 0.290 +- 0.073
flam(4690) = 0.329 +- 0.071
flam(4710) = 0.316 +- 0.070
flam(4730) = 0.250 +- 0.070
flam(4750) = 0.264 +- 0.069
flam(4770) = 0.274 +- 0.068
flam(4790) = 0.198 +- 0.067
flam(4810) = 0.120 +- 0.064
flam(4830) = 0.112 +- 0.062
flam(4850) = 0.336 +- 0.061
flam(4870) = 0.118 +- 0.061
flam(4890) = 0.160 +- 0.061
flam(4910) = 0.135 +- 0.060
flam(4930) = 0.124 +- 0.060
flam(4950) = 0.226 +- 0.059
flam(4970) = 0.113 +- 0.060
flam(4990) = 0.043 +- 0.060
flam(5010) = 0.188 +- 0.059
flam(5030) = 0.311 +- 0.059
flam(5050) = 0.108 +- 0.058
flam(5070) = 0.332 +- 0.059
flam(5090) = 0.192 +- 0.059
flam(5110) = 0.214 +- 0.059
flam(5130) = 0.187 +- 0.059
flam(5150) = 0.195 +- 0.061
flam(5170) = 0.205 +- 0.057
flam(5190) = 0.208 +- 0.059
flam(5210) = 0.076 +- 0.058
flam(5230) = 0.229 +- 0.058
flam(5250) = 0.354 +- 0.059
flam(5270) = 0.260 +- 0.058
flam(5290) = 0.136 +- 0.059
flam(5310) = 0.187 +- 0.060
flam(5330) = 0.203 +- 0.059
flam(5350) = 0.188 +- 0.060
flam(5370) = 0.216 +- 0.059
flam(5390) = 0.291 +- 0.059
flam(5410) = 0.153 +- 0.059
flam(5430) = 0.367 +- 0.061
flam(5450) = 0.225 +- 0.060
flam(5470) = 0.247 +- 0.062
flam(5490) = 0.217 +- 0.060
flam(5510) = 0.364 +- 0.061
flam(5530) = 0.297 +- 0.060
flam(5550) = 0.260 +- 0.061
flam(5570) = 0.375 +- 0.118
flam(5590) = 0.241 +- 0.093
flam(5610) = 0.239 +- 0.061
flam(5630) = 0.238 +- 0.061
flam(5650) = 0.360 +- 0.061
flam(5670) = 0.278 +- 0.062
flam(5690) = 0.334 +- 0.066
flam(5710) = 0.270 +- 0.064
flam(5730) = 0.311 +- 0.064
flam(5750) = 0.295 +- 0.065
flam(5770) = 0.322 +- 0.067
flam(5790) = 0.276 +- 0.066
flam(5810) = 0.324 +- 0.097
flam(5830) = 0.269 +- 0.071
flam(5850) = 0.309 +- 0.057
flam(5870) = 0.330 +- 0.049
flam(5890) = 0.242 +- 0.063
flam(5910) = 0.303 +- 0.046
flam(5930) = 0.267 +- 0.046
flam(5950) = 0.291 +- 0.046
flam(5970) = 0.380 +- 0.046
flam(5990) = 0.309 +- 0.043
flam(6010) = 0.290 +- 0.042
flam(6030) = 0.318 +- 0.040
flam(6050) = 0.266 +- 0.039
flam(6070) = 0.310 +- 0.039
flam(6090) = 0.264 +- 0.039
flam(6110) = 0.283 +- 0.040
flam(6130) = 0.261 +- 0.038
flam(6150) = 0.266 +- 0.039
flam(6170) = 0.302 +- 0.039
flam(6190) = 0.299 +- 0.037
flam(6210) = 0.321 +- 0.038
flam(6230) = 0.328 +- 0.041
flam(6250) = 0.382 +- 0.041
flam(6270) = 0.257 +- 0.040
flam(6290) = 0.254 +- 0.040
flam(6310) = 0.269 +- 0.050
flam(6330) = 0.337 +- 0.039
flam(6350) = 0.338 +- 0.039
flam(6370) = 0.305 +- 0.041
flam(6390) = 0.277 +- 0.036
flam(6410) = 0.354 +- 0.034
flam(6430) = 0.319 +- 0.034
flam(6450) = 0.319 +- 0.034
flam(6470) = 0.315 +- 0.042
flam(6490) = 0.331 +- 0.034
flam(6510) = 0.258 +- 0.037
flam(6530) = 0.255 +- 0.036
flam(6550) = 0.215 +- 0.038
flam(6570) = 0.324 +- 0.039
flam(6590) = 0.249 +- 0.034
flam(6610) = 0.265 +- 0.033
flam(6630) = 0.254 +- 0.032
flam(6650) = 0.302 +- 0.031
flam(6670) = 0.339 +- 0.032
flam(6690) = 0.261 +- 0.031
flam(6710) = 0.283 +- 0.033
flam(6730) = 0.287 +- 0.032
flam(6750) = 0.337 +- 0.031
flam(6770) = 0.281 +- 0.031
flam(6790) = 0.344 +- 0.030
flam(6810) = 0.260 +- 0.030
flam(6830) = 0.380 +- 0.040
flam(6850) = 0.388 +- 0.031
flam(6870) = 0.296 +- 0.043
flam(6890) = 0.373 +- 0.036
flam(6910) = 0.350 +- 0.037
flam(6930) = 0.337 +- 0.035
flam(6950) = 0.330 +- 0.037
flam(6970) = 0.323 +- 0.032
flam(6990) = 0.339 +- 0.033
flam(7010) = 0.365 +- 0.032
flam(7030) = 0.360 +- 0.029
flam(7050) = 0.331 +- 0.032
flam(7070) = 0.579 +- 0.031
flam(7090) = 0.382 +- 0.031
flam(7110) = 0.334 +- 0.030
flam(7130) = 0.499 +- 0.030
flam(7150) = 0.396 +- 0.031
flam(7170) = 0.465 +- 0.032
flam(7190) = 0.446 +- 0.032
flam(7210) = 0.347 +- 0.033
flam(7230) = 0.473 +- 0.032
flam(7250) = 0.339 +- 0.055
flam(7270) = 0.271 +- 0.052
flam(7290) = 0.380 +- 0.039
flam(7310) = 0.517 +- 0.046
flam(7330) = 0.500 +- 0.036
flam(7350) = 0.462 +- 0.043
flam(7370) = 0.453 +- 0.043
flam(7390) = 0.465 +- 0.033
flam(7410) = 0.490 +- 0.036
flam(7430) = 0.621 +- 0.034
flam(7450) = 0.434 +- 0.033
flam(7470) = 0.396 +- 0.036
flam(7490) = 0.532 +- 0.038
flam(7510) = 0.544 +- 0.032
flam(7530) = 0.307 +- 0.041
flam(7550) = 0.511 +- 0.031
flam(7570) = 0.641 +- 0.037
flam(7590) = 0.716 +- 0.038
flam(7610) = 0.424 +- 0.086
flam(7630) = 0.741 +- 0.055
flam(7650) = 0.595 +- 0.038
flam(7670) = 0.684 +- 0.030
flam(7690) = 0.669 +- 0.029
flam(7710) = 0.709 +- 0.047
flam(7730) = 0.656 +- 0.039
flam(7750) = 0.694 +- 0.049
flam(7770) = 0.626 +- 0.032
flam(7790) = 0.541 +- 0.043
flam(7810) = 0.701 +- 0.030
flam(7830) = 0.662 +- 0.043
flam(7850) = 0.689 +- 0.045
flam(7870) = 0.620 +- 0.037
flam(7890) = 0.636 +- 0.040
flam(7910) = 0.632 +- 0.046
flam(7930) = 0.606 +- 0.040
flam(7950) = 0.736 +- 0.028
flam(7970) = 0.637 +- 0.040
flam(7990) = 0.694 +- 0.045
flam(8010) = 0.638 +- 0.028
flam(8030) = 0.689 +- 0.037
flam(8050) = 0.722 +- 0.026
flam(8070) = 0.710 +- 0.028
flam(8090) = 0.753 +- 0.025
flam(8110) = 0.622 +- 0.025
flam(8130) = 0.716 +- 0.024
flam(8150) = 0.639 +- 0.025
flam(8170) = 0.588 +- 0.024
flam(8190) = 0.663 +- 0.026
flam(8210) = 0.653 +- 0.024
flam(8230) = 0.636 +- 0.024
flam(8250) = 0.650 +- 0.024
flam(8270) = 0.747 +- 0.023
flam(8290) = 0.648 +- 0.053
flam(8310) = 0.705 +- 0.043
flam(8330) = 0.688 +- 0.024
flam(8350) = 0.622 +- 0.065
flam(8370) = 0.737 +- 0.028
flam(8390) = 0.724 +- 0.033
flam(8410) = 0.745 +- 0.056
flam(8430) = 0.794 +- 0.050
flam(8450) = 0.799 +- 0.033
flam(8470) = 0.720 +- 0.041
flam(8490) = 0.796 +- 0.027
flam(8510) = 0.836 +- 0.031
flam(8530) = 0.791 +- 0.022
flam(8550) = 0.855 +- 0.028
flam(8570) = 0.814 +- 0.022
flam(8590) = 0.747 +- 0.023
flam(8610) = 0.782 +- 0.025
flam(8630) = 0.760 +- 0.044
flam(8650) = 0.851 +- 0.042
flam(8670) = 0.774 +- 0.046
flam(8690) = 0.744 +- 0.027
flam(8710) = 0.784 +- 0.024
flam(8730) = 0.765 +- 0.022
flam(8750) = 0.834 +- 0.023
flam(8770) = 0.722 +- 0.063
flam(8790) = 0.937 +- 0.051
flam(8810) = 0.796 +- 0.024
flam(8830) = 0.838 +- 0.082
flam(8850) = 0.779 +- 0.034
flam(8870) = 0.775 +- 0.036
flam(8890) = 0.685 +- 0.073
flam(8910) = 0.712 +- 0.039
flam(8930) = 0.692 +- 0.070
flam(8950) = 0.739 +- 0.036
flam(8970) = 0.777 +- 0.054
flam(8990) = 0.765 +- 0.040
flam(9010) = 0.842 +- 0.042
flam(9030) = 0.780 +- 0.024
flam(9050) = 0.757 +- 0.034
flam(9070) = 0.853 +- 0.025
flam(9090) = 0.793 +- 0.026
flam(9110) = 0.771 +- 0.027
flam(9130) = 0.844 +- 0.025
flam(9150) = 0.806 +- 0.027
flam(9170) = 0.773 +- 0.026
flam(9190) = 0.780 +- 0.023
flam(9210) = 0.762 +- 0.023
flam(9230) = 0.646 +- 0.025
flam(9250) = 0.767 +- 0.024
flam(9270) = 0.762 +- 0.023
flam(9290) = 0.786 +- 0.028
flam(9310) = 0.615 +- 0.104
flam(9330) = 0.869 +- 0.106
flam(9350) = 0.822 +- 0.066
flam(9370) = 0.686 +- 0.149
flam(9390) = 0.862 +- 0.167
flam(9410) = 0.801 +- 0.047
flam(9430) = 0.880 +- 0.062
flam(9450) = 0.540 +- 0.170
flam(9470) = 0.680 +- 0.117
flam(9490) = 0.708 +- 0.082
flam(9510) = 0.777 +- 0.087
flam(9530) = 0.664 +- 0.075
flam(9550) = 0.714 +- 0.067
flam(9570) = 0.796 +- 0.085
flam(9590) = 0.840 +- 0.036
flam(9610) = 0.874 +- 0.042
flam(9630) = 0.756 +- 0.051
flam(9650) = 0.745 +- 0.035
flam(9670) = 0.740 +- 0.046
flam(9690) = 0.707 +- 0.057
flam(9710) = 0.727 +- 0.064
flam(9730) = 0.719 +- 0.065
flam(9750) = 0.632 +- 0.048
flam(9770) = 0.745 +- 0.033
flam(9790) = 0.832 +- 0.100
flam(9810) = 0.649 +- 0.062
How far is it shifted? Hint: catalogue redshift 0.896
